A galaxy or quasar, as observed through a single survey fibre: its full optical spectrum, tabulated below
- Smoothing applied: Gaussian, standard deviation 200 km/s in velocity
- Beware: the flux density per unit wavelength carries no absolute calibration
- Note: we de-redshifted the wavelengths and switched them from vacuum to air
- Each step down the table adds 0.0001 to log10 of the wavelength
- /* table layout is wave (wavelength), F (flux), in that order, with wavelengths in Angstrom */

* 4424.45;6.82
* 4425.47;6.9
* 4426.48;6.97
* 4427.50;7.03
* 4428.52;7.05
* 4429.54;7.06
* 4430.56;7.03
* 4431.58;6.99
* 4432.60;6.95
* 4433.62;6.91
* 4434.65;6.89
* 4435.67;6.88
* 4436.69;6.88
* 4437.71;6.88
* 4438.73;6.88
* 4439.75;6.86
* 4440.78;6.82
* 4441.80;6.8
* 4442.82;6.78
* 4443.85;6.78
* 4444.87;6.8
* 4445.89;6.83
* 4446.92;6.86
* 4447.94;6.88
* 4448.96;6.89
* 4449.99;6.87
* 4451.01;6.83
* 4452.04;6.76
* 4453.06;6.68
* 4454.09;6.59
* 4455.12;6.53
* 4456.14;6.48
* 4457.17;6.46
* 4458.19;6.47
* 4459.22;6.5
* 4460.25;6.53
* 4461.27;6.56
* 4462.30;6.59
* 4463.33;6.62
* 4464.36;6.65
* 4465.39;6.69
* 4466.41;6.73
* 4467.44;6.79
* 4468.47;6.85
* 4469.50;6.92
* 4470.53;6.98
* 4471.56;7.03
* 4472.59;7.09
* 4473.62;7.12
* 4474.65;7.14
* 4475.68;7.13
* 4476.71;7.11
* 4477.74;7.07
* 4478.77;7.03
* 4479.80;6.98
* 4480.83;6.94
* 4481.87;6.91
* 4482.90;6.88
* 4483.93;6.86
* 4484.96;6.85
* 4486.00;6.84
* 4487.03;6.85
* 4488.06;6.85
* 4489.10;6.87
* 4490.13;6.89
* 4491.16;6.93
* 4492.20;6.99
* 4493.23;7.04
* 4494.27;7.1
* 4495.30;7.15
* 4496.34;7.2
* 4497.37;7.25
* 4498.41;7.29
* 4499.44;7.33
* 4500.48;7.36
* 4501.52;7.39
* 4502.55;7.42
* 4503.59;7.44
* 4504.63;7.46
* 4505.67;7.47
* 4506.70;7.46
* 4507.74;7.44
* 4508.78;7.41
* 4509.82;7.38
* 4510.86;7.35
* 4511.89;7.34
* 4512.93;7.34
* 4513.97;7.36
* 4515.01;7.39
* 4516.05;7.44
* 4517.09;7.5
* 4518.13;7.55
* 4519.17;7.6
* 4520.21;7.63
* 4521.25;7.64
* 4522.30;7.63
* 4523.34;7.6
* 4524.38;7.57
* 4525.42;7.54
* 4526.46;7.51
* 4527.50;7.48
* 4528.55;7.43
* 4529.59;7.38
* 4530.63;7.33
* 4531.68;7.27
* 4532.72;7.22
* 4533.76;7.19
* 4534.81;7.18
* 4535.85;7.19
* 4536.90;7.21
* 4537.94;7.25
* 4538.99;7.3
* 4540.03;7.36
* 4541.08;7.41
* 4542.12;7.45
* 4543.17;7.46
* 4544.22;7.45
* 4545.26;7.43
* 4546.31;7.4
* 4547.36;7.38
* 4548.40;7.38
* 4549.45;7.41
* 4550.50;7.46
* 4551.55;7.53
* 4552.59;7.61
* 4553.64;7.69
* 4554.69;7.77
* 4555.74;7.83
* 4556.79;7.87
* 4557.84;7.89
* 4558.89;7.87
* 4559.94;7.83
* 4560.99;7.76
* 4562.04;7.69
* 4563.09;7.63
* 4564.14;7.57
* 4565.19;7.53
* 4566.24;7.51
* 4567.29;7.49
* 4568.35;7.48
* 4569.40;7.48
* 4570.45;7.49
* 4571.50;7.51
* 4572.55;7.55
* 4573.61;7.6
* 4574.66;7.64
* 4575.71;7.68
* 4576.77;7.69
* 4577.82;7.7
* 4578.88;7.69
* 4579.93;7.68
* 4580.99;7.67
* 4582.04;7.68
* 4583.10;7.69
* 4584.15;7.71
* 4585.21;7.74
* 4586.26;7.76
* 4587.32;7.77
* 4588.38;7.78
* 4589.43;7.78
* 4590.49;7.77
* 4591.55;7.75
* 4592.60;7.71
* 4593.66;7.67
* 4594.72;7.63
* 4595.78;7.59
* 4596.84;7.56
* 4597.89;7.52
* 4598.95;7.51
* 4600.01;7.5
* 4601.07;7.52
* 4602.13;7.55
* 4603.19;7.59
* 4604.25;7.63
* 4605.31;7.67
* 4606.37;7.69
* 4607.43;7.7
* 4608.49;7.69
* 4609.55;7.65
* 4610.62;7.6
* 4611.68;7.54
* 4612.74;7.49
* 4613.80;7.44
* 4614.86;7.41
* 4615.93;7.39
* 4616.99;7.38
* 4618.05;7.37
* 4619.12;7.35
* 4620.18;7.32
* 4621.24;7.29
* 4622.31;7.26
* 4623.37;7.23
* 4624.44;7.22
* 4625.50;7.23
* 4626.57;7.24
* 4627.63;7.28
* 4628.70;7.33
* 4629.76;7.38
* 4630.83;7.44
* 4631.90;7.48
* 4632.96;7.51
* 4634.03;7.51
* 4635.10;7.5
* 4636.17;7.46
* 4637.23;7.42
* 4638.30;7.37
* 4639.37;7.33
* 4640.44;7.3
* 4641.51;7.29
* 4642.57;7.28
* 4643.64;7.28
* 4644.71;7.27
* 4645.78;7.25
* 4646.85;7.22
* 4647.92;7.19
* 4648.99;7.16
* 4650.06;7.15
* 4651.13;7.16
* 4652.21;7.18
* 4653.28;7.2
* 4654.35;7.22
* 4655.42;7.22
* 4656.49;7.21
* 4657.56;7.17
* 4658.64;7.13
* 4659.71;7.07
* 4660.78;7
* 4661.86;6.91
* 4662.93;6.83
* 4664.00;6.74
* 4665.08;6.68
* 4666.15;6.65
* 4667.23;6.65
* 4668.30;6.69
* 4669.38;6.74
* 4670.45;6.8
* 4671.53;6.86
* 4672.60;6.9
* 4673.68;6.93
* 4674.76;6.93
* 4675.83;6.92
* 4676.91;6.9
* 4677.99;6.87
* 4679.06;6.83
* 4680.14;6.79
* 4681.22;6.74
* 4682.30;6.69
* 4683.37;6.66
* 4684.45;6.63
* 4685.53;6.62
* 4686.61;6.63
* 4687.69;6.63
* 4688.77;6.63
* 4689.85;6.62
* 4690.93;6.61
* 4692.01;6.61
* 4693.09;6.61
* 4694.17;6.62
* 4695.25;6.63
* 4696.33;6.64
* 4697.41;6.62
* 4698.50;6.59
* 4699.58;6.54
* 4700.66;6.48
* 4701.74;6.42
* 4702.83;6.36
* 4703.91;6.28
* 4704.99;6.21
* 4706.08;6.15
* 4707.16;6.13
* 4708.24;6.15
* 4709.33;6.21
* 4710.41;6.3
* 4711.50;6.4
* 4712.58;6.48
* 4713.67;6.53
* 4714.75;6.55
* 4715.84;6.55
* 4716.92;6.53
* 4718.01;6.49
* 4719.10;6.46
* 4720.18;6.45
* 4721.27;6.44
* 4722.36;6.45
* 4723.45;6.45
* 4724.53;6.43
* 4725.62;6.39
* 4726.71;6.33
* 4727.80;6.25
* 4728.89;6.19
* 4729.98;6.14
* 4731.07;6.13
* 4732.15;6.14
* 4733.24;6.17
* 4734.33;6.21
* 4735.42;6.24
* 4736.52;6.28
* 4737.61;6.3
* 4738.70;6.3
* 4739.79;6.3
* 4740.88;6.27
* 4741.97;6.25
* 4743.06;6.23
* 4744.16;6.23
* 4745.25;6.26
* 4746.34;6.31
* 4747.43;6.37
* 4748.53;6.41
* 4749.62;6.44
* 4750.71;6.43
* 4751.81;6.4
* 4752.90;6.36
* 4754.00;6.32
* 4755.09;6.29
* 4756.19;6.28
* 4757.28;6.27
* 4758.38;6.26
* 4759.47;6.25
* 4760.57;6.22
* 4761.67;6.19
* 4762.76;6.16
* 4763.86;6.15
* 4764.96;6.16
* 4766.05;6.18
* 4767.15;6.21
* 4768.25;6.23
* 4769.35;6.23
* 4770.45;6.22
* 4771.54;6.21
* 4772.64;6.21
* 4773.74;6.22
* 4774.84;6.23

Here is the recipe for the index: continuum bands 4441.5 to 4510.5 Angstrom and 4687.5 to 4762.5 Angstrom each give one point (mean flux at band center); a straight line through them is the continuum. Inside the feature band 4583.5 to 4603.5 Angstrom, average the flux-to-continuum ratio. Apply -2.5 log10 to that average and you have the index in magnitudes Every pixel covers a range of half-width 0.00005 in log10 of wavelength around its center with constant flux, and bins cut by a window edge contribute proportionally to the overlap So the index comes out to -0.15 mag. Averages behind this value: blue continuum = 6.95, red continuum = 6.37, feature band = 7.66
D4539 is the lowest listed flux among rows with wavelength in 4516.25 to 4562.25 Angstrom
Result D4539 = 7.18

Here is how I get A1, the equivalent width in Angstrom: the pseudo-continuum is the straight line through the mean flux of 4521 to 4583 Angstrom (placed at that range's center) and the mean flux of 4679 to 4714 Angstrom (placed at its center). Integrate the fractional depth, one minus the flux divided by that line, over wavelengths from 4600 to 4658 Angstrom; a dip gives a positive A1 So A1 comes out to -3.2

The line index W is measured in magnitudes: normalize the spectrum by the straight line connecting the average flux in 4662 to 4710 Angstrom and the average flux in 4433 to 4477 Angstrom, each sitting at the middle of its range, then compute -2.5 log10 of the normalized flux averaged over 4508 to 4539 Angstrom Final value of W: -0.10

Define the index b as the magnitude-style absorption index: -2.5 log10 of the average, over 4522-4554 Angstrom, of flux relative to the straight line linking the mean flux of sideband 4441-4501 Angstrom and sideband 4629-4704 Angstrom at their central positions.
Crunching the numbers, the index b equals -0.08 mag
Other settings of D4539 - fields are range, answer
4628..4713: 6.13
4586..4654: 7.15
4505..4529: 7.34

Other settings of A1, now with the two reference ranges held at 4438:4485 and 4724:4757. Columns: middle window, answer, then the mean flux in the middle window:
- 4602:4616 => -2.2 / 7.58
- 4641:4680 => -3.5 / 7.01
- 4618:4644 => -3.4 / 7.35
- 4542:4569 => -3.9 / 7.59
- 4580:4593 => -2.3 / 7.73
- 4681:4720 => -0.8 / 6.5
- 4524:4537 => -1.3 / 7.35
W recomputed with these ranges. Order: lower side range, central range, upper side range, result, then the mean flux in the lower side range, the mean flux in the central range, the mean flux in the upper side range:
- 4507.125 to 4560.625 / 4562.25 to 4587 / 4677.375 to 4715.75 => -0.06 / 7.47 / 7.62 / 6.53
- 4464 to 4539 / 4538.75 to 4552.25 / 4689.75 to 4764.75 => -0.06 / 7.21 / 7.43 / 6.35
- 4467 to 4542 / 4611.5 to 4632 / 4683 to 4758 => -0.09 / 7.23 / 7.35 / 6.39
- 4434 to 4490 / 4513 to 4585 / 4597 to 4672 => -0.07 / 6.82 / 7.53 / 7.28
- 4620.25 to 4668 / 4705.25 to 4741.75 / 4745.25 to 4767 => 0.04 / 7.2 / 6.33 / 6.29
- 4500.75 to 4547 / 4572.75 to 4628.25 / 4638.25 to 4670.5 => -0.05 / 7.41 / 7.56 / 7.08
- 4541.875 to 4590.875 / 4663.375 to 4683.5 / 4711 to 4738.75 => 0.00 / 7.63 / 6.79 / 6.36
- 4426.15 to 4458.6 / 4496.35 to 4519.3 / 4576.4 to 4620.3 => -0.04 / 6.82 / 7.4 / 7.61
